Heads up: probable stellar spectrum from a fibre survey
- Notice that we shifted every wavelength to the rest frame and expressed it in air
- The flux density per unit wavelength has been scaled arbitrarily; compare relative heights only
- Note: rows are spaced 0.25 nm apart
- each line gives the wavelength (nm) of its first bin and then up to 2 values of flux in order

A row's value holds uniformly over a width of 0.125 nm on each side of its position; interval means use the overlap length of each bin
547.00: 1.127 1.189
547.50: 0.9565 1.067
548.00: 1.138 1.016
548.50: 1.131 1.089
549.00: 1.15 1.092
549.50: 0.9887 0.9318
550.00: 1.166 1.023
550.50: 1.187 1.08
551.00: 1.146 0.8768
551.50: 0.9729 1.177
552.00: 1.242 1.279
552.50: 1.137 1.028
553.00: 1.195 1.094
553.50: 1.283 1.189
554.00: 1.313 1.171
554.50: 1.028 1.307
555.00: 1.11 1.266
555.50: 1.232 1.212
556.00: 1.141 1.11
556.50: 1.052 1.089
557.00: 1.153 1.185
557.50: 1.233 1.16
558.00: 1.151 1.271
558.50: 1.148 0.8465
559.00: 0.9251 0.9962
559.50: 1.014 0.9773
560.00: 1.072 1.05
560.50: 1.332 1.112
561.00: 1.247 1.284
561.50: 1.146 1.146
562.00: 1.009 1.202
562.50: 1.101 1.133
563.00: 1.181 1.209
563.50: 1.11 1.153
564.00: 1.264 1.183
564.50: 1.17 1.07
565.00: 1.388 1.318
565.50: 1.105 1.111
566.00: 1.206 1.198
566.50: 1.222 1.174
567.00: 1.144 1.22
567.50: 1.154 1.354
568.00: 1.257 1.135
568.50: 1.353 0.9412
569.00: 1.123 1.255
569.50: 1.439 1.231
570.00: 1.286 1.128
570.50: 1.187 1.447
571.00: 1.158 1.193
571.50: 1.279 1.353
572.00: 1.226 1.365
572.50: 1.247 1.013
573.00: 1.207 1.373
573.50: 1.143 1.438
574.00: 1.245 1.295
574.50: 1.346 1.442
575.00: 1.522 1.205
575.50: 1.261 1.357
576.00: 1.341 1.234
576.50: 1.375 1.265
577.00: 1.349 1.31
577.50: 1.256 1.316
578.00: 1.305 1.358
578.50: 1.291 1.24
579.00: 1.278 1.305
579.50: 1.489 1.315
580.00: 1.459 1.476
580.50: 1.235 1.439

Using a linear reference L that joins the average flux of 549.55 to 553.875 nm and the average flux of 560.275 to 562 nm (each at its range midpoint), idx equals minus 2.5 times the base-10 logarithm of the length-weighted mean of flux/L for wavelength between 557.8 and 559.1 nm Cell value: 0.09 mag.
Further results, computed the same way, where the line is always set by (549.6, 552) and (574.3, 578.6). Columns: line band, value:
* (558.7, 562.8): 0.07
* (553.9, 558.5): -0.05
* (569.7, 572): 0.02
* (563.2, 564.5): 0.02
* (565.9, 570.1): 0.02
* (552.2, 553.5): -0.06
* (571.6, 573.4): 0.03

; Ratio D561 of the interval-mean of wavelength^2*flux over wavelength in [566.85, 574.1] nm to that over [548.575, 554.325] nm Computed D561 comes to 1.18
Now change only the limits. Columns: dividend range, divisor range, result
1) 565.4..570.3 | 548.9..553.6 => 1.15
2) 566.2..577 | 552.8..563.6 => 1.16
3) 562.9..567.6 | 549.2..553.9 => 1.12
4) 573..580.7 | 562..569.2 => 1.17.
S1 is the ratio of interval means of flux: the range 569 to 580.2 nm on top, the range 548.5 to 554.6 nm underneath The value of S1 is 1.2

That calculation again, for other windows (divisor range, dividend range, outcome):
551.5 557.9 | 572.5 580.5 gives 1.12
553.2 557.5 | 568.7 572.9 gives 1.05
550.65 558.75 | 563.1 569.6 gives 1.04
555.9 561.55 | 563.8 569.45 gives 1.07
